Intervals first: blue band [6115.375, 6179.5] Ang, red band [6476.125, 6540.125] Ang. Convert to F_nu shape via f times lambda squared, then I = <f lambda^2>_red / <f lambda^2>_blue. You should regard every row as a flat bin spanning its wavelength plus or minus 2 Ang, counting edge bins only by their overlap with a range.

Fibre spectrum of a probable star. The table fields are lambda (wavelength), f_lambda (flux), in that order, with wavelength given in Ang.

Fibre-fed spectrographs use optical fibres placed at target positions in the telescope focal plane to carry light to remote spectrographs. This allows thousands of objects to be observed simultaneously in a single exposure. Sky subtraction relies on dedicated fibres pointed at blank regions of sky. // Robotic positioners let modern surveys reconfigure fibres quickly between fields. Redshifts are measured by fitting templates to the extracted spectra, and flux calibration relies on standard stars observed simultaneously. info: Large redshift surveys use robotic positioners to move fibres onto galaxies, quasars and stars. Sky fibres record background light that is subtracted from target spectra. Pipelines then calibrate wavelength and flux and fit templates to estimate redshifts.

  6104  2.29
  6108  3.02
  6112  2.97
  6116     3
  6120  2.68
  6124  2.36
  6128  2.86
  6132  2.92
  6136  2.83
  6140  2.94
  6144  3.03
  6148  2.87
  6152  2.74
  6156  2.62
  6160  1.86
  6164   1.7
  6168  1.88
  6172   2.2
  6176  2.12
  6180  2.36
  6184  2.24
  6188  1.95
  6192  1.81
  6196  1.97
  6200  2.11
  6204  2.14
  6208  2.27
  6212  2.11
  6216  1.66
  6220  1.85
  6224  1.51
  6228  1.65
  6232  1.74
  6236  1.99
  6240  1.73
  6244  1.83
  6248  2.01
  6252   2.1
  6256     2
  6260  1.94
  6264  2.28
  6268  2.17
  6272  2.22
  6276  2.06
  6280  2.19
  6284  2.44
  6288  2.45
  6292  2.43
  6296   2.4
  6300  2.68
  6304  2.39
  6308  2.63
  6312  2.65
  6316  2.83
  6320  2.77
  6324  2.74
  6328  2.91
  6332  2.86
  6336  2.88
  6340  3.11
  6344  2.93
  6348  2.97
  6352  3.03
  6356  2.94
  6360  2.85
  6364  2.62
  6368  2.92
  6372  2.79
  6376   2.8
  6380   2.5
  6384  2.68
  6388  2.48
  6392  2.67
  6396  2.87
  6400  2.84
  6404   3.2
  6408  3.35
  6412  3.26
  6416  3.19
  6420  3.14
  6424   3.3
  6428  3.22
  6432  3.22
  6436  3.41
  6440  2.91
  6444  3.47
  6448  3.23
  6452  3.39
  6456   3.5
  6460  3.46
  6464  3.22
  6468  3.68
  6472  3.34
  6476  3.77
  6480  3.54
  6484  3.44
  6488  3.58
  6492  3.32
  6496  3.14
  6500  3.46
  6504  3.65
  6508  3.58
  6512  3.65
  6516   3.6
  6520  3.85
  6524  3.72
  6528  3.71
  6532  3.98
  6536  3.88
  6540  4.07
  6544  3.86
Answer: 1.6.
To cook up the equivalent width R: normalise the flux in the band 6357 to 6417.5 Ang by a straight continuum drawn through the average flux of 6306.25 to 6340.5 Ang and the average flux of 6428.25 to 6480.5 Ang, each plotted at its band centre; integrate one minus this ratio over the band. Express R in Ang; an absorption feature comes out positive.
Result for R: 4.4 Ang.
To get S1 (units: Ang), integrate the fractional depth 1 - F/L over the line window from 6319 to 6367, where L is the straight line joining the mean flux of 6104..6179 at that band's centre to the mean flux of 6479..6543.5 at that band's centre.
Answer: 4.1 Ang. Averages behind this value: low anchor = 2.58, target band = 2.89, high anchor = 3.64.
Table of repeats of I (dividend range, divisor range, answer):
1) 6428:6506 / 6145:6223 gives 1.75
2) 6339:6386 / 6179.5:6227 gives 1.51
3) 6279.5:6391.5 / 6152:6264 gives 1.42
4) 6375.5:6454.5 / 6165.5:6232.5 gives 1.66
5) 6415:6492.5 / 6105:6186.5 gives 1.46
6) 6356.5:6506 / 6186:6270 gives 1.74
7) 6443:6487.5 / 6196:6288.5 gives 1.85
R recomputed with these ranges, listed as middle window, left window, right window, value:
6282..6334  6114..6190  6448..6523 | 5.9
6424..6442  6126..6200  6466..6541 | 0.9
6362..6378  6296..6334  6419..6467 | 1.0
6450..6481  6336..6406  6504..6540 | -0.6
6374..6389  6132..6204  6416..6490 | 2.3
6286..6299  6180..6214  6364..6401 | -0.2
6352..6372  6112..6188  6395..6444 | 1.2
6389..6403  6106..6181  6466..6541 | 2.2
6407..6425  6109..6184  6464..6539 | 0.6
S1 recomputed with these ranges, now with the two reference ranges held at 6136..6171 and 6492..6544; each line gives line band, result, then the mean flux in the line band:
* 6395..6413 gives 1.07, 3.11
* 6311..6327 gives 1.36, 2.76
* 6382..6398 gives 2.86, 2.67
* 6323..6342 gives 0.97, 2.91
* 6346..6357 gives 0.51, 2.98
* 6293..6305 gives 1.87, 2.49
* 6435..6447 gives 0.62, 3.25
